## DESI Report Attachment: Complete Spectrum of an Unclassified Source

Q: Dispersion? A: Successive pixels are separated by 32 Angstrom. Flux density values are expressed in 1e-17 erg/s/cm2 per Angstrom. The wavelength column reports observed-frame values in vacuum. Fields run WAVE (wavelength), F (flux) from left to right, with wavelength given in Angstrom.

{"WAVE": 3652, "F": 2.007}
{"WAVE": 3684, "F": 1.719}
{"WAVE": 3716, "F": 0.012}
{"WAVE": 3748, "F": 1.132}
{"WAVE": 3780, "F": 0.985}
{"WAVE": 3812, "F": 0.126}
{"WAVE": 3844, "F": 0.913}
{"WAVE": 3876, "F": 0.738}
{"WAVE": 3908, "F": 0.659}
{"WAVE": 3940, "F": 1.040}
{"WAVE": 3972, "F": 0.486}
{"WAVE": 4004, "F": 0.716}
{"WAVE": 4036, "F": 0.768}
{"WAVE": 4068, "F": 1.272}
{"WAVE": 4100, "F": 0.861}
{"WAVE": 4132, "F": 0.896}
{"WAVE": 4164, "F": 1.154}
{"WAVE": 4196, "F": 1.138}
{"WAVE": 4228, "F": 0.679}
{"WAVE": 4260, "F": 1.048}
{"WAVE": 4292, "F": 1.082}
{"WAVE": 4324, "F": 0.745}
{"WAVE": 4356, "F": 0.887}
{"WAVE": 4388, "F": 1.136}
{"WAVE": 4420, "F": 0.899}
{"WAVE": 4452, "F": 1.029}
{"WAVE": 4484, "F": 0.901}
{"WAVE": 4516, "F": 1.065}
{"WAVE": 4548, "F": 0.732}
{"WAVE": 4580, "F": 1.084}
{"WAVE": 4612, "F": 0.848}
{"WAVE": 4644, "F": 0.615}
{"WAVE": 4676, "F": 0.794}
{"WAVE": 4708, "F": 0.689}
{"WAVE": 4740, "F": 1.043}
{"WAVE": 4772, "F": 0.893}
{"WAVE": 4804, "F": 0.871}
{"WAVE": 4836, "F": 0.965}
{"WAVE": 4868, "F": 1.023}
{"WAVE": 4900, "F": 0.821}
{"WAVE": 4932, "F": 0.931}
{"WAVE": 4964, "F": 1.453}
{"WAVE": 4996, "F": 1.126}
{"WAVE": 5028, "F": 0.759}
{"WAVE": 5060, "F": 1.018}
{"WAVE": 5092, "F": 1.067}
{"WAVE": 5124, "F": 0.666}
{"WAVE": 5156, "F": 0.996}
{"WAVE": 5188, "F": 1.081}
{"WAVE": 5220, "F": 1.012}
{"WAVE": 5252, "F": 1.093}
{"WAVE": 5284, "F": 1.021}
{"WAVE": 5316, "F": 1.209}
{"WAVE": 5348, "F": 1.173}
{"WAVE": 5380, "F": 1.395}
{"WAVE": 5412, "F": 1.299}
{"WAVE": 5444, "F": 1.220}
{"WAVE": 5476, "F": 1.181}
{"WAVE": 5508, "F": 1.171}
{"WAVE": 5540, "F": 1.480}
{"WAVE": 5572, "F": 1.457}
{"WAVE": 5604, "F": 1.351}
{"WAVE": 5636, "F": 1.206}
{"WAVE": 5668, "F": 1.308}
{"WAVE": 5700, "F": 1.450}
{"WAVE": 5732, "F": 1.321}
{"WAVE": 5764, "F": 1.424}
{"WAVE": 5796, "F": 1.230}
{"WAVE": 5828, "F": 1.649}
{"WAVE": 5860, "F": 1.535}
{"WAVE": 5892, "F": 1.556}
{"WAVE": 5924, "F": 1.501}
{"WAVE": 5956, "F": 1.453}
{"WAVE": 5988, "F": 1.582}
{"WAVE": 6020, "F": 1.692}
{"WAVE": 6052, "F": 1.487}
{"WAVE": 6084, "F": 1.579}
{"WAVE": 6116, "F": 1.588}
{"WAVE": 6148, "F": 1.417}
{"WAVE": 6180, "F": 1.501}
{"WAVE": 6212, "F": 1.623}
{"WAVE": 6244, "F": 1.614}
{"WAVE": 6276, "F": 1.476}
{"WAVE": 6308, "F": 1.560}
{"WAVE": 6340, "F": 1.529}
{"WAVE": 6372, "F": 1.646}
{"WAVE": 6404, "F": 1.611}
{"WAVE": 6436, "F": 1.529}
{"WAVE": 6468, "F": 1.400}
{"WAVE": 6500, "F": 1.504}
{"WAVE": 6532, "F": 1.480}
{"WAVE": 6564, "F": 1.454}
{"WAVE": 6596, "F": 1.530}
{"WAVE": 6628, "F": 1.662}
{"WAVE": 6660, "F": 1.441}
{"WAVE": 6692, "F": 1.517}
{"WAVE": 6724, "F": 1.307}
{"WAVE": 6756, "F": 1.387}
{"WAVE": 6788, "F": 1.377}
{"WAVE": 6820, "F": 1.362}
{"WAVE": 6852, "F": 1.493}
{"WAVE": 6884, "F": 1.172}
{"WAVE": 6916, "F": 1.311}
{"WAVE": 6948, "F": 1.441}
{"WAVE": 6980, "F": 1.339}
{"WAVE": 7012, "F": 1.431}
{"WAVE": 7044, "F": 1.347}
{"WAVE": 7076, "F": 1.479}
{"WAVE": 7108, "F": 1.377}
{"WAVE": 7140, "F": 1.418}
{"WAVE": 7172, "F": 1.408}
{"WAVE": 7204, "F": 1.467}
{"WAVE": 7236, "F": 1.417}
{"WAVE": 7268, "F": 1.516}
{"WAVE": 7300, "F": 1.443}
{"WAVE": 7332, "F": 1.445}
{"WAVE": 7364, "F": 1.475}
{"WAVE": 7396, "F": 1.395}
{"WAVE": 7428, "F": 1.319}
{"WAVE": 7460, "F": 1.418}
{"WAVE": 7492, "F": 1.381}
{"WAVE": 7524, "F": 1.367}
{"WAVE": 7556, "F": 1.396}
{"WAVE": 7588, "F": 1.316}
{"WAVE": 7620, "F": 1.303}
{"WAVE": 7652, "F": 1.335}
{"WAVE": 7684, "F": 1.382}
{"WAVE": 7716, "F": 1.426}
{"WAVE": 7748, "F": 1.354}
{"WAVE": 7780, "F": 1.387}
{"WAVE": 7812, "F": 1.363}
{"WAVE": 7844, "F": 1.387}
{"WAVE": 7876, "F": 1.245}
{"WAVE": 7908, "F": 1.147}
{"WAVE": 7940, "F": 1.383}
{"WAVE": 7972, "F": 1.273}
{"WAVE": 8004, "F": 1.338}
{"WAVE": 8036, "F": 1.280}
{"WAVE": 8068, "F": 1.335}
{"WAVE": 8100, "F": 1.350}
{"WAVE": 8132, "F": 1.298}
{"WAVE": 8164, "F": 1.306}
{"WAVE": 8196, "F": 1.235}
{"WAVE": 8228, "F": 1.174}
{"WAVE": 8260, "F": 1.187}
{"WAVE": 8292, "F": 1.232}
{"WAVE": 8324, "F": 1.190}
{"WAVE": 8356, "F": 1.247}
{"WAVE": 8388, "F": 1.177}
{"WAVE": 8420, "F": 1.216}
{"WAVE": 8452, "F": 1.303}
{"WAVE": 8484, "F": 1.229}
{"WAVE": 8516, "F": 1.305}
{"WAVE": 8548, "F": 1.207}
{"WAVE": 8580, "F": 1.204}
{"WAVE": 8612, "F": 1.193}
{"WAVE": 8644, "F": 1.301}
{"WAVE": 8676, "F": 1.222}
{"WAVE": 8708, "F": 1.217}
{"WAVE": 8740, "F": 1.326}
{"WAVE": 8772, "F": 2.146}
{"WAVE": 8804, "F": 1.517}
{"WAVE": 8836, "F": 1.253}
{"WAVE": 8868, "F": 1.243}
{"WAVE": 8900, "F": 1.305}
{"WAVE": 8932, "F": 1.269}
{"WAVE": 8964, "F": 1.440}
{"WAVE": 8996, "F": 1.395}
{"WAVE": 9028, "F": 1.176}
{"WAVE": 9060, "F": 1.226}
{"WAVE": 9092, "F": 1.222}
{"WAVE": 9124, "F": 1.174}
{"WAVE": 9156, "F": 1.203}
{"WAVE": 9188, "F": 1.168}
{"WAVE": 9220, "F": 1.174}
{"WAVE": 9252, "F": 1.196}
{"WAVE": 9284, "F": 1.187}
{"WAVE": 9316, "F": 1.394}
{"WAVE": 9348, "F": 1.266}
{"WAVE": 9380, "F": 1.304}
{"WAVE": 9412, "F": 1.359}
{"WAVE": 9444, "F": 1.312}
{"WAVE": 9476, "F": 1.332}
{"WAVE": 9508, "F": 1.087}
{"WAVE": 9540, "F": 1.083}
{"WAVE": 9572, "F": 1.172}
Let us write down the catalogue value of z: 0.335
